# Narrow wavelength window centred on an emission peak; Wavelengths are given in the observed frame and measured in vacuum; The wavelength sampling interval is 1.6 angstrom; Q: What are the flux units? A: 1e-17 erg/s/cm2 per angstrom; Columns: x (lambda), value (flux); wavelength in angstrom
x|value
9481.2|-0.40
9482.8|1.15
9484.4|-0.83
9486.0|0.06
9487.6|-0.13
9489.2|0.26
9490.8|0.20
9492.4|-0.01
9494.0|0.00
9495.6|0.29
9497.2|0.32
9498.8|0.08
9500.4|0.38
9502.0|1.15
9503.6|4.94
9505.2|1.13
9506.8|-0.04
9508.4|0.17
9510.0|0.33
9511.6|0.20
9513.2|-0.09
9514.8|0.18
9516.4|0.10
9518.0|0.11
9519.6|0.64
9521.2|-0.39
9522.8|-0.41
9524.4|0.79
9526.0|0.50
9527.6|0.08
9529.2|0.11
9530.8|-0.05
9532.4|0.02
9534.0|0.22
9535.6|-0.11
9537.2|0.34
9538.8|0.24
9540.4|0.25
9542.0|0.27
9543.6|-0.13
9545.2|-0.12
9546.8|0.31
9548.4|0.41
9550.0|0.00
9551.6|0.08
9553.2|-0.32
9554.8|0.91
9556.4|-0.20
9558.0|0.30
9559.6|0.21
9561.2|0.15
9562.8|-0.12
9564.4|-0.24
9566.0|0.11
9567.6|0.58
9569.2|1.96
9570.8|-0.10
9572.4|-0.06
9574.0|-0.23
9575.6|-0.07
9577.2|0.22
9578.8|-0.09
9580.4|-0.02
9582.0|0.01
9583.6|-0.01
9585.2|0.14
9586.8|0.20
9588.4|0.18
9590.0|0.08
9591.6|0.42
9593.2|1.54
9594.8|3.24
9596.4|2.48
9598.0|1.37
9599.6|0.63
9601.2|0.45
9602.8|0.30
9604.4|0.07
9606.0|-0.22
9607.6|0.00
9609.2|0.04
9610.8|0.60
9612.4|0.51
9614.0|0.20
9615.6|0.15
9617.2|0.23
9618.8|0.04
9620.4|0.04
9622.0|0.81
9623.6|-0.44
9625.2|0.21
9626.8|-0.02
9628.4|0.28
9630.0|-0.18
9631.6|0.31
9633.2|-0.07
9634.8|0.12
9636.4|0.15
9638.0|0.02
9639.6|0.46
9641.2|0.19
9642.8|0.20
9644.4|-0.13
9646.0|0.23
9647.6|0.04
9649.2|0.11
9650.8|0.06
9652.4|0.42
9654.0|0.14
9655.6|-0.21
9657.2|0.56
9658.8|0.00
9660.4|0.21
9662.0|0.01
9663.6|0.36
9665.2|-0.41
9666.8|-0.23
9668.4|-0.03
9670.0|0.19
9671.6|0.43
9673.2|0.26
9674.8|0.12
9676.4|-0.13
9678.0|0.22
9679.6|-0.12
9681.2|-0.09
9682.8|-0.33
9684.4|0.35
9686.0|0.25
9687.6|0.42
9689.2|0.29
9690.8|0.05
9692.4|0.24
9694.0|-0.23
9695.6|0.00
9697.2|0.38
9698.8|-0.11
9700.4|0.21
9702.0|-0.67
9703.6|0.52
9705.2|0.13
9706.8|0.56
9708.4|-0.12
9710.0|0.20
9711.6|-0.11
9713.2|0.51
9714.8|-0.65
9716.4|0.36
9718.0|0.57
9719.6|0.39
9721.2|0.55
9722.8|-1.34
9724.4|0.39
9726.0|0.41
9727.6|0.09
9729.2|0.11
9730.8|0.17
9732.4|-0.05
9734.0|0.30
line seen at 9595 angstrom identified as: [O III] 5007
